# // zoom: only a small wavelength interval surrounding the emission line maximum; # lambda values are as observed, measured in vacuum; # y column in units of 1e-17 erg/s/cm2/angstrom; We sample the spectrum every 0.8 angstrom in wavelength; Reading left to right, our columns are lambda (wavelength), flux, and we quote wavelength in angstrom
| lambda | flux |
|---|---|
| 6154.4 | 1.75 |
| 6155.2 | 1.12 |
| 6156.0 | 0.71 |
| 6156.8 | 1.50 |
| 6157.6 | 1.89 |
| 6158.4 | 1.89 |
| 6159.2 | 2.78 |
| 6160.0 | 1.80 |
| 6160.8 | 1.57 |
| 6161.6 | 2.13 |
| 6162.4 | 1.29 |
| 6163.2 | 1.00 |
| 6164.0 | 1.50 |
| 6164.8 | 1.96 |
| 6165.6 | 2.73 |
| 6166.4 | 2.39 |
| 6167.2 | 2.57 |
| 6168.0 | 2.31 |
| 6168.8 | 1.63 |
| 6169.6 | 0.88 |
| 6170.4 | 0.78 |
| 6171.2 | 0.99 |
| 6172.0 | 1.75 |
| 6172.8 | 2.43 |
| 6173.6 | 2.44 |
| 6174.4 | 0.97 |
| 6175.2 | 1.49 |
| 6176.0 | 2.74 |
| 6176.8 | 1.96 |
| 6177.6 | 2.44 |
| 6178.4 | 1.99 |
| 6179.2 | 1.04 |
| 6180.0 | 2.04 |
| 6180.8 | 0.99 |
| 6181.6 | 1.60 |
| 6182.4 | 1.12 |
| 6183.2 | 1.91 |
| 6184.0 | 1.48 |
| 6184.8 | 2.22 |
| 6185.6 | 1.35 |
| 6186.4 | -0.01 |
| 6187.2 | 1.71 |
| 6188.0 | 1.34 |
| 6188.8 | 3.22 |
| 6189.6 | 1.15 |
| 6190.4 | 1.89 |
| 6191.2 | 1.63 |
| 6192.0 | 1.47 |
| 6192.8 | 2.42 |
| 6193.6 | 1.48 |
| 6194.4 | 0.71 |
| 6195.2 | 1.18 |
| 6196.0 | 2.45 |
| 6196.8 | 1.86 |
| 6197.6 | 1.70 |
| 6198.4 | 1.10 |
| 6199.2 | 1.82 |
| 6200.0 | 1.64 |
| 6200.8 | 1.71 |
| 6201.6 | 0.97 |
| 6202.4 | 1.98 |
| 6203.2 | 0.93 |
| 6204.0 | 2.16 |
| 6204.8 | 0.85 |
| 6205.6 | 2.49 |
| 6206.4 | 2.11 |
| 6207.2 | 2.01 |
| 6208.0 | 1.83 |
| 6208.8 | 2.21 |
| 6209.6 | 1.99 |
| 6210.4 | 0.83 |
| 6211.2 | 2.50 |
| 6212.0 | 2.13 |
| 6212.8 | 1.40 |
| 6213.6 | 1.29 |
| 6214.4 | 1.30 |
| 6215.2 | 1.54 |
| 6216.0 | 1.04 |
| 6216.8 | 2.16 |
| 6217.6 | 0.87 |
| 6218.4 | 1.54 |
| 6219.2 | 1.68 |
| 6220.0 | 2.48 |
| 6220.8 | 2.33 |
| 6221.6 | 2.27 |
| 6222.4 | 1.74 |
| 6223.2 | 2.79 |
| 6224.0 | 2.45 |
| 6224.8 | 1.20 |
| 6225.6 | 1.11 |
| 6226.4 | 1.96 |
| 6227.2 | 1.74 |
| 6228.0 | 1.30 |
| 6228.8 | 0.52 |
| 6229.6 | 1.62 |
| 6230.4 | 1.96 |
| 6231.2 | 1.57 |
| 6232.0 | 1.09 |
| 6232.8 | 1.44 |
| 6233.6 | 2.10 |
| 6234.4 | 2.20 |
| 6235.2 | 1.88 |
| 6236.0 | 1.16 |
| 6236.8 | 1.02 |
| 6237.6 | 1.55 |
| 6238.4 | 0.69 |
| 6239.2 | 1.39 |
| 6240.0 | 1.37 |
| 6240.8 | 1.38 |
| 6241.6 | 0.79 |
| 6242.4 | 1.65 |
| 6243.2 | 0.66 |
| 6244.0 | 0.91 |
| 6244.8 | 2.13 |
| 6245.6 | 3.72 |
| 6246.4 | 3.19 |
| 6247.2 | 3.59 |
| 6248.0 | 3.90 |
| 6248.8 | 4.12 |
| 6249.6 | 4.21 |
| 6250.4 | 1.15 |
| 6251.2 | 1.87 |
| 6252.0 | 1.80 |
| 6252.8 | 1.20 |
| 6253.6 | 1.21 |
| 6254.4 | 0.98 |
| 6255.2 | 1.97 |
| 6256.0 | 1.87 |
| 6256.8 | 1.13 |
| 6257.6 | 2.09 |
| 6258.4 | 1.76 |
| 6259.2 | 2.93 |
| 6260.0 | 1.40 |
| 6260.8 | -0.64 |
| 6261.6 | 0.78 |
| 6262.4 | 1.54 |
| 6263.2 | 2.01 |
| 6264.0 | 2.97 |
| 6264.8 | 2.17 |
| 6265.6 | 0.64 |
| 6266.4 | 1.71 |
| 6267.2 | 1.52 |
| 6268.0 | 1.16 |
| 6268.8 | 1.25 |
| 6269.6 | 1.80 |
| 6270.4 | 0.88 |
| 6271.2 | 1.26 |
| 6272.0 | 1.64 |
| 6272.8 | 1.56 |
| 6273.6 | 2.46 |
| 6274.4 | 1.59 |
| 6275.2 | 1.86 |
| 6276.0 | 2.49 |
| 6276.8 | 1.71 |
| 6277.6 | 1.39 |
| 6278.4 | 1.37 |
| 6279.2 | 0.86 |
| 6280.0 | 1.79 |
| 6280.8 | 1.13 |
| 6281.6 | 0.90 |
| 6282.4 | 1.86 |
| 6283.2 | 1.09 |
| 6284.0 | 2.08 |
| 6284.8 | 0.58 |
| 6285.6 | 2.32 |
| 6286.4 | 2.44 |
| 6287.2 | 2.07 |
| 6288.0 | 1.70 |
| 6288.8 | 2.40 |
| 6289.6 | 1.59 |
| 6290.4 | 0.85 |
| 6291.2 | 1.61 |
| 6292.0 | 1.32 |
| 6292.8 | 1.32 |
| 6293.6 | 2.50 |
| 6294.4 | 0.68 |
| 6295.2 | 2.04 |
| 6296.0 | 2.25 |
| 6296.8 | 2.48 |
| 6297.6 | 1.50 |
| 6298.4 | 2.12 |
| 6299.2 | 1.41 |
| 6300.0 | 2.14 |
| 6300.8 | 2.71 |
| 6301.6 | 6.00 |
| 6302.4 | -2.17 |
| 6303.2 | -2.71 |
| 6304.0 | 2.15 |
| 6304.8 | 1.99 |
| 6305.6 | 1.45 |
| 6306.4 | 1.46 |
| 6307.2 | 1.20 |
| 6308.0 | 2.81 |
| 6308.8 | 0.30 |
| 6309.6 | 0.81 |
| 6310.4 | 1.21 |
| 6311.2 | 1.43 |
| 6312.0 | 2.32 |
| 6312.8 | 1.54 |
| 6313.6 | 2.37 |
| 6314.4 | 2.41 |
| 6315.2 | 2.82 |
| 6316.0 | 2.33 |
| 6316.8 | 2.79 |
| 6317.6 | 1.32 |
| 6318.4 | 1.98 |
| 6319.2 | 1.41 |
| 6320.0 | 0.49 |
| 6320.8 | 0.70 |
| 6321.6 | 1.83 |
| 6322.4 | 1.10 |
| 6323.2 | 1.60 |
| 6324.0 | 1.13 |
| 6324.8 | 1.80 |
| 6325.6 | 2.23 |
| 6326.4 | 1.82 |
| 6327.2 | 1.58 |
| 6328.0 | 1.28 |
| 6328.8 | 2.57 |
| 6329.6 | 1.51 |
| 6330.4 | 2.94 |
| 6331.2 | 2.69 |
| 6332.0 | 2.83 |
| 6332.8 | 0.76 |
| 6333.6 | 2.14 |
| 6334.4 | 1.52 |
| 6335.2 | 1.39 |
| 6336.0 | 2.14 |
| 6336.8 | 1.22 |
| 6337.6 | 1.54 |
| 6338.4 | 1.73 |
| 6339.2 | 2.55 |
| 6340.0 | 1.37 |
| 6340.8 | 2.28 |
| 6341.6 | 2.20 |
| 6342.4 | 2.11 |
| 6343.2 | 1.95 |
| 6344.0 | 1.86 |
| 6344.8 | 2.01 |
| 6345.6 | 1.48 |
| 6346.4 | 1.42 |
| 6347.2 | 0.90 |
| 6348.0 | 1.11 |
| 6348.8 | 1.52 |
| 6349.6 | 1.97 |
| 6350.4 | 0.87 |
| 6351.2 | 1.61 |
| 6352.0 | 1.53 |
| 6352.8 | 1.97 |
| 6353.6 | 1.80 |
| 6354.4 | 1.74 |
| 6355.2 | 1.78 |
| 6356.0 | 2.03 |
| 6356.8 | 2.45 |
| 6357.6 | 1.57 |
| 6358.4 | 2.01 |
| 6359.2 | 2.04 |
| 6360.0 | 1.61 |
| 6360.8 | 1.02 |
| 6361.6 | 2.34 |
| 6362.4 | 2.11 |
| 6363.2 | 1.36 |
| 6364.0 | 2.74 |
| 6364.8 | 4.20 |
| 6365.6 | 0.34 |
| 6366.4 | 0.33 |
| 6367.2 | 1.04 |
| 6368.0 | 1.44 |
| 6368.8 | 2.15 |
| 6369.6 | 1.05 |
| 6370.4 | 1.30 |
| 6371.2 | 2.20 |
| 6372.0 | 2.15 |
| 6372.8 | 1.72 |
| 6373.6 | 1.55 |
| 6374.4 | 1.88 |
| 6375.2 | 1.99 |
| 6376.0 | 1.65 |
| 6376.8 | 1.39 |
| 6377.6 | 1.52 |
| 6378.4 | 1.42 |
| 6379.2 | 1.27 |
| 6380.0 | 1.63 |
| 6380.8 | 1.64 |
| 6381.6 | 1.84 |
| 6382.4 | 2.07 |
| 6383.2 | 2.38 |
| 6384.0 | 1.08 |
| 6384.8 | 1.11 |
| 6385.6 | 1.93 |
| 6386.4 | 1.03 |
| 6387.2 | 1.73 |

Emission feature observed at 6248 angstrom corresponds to H-beta 4861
